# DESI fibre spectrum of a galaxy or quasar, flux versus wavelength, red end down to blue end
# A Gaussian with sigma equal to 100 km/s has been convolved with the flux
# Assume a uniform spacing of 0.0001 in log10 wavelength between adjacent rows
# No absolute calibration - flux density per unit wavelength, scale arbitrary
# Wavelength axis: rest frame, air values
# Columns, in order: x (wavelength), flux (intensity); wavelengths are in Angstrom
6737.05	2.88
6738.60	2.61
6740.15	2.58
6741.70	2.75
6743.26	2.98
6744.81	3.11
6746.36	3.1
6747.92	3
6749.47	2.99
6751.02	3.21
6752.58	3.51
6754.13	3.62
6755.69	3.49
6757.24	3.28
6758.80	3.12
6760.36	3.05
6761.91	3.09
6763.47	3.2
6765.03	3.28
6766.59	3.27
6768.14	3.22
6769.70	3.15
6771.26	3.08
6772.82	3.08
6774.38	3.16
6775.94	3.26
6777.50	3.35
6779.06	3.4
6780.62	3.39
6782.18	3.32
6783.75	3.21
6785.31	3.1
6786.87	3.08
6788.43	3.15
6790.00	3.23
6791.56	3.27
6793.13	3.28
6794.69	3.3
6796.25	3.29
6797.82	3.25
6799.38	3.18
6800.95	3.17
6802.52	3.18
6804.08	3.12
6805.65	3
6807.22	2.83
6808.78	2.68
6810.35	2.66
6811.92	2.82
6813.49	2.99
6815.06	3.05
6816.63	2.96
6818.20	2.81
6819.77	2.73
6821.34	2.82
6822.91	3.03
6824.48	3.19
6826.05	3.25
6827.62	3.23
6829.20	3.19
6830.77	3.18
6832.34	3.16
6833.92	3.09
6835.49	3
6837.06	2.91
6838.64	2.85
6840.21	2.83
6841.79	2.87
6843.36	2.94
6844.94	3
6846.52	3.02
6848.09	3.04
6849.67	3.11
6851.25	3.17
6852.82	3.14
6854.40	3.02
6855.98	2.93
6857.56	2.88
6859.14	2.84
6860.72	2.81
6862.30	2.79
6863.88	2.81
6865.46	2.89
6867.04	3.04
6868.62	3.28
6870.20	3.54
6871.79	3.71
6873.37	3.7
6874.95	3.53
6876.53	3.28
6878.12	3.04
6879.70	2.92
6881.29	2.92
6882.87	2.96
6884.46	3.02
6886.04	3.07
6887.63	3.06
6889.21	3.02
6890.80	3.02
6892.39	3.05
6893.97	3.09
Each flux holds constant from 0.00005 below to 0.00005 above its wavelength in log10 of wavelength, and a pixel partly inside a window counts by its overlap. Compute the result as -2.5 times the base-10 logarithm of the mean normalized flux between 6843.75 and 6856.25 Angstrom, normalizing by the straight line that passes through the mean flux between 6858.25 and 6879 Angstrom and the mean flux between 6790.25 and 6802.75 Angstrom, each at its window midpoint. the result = 0.047 mag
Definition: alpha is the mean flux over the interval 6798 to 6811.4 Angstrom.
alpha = 2.99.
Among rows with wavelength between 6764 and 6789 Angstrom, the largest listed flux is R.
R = 3.4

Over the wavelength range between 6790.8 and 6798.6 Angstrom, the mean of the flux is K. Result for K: 3.28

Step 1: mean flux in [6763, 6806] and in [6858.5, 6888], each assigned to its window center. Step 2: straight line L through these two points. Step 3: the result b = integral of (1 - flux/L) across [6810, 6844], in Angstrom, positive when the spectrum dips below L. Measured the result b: 1.98 Angstrom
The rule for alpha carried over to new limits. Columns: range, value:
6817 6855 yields 3.02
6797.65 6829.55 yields 3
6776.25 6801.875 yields 3.25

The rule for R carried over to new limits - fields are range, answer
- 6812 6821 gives 3.05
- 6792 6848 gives 3.3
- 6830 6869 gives 3.28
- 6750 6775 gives 3.62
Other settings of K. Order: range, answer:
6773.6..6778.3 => 3.26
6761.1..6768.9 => 3.21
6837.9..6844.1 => 2.87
